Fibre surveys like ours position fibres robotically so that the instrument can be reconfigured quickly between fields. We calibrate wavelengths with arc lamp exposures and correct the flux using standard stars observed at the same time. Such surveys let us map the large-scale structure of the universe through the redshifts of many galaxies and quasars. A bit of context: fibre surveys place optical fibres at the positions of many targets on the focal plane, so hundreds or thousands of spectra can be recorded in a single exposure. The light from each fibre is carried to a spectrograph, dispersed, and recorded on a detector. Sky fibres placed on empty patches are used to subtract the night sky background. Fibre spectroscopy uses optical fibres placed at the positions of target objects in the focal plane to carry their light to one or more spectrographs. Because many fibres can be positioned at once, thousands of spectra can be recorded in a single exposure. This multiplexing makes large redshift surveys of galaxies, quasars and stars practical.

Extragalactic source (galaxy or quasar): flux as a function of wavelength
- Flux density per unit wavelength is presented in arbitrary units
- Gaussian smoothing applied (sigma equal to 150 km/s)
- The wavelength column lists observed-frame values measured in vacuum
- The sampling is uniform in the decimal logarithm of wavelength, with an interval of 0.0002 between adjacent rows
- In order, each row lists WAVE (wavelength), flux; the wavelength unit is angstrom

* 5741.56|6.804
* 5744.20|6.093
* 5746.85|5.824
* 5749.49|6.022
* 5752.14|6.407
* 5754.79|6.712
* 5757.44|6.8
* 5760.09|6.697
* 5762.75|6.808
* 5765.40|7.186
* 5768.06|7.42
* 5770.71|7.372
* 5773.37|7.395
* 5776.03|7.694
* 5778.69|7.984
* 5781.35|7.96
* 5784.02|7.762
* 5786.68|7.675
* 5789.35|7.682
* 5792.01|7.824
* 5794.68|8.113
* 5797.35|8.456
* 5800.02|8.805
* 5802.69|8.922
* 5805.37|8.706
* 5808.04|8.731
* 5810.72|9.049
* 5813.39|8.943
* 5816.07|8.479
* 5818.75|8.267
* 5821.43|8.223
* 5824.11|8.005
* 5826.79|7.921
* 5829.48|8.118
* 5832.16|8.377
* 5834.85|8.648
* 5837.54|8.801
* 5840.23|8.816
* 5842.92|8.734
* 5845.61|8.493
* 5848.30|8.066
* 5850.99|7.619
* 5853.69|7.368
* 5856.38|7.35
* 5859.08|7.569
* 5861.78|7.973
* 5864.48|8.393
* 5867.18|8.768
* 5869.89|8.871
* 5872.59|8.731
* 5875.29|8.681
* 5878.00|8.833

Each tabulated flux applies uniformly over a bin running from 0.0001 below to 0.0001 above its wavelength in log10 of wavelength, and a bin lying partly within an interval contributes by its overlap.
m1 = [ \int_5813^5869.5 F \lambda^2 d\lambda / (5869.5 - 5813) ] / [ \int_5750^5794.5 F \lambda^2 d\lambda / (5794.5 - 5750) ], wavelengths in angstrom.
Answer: 1.15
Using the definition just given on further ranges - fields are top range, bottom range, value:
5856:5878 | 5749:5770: 1.28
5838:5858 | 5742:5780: 1.21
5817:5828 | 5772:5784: 1.06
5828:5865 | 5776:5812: 1.01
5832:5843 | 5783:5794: 1.14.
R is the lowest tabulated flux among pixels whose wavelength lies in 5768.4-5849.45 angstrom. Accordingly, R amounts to 7.372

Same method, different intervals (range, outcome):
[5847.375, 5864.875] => 7.35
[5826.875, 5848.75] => 8.066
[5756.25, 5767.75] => 6.697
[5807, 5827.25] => 7.921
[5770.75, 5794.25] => 7.395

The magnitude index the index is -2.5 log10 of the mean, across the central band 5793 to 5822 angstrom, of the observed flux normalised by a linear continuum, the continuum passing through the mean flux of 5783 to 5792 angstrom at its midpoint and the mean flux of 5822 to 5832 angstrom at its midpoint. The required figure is -0.09 mag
